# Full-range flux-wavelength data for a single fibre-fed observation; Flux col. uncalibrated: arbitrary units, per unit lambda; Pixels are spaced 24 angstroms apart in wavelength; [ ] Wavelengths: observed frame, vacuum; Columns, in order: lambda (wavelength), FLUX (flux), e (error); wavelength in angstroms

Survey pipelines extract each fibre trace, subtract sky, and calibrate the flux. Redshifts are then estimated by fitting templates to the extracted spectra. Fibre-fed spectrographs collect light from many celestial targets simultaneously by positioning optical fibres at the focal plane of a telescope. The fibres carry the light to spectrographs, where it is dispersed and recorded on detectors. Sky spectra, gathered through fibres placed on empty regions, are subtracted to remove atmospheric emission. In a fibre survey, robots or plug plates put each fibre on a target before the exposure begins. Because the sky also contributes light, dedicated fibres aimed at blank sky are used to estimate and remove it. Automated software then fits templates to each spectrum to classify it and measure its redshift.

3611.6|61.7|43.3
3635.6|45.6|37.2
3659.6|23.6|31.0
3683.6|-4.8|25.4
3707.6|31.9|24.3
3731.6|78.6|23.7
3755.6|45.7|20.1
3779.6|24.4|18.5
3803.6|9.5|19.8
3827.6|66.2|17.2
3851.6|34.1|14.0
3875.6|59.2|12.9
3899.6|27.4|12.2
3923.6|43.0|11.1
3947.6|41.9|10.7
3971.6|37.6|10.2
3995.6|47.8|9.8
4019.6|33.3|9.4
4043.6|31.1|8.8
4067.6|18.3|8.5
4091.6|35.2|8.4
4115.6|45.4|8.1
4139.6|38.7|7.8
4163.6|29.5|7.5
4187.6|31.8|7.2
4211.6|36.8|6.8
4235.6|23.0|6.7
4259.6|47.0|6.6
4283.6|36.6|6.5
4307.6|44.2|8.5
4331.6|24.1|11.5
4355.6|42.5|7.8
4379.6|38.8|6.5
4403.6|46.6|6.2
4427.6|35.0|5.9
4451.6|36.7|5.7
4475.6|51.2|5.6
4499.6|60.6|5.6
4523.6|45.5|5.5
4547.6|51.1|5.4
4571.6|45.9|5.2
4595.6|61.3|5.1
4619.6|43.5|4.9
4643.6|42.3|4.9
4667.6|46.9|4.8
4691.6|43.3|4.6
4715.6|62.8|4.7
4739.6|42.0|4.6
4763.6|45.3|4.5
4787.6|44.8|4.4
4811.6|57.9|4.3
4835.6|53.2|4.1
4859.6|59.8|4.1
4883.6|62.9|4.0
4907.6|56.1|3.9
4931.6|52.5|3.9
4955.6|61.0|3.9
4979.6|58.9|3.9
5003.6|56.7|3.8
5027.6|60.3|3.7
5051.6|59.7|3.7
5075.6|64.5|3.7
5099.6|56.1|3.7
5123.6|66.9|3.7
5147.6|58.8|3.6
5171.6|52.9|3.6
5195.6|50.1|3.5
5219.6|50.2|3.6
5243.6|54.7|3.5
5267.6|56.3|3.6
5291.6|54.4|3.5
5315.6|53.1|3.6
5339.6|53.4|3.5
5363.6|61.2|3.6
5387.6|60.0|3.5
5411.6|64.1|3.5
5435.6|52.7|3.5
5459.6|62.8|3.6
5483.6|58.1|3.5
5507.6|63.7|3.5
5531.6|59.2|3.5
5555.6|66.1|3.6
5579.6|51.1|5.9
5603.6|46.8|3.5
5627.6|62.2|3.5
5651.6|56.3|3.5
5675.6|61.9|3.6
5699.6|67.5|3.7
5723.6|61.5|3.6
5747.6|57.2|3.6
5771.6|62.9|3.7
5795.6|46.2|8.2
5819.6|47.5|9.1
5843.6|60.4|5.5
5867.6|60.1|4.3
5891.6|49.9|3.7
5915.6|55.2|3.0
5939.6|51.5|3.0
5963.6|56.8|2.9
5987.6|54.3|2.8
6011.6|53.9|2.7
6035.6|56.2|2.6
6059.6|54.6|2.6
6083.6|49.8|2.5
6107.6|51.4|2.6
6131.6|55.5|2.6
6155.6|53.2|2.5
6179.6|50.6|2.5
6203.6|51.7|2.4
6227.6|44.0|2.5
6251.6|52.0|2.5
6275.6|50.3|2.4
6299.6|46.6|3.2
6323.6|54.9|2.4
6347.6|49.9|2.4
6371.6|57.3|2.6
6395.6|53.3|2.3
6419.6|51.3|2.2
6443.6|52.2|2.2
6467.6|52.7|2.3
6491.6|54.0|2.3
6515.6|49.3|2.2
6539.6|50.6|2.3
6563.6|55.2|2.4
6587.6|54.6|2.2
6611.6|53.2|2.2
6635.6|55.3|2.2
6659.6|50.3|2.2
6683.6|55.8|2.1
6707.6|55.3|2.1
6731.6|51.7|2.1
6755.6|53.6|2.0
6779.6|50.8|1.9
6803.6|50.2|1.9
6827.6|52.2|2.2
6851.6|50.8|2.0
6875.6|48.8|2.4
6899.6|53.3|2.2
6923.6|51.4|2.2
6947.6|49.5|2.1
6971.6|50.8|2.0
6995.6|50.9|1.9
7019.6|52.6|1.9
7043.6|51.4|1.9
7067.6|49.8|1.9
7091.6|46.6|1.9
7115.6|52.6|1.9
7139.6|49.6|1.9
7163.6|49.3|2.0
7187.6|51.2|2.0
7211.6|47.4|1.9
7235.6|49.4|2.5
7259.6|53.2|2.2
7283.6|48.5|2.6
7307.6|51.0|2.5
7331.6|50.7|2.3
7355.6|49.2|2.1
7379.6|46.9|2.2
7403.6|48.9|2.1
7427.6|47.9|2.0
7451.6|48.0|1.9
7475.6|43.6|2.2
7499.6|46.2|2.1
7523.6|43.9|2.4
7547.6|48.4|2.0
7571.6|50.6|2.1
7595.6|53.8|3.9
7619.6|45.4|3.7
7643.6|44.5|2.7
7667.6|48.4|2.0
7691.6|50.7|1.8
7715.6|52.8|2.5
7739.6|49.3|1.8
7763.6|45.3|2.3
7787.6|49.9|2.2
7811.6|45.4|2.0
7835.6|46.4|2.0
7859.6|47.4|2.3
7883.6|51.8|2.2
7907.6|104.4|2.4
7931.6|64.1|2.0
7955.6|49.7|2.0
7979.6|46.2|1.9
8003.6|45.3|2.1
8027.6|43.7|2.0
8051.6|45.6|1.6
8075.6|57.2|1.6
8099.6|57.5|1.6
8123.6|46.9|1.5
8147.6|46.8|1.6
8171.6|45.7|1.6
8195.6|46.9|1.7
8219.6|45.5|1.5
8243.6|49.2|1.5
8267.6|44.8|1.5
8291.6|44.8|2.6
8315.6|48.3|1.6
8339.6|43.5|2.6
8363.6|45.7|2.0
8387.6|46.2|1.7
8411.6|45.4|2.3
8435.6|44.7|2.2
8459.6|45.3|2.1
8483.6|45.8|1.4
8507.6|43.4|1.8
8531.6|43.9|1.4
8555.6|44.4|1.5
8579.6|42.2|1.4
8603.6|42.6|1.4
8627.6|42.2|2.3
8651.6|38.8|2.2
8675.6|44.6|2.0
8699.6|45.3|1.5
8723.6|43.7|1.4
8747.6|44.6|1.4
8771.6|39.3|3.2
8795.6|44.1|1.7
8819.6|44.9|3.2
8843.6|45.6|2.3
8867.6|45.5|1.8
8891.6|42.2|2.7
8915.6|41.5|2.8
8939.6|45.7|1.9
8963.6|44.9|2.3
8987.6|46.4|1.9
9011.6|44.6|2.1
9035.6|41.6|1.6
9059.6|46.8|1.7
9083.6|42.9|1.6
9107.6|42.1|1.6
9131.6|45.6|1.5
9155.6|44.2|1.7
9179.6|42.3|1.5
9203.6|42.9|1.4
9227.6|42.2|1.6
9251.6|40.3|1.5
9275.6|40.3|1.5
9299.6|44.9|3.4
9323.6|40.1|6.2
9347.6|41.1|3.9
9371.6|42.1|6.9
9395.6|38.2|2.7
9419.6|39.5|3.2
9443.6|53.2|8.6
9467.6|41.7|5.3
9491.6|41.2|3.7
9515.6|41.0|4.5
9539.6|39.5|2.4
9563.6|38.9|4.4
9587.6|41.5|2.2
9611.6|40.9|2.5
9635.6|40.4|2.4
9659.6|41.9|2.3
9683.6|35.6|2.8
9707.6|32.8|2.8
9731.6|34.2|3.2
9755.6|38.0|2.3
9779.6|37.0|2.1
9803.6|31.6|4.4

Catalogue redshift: 0.20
